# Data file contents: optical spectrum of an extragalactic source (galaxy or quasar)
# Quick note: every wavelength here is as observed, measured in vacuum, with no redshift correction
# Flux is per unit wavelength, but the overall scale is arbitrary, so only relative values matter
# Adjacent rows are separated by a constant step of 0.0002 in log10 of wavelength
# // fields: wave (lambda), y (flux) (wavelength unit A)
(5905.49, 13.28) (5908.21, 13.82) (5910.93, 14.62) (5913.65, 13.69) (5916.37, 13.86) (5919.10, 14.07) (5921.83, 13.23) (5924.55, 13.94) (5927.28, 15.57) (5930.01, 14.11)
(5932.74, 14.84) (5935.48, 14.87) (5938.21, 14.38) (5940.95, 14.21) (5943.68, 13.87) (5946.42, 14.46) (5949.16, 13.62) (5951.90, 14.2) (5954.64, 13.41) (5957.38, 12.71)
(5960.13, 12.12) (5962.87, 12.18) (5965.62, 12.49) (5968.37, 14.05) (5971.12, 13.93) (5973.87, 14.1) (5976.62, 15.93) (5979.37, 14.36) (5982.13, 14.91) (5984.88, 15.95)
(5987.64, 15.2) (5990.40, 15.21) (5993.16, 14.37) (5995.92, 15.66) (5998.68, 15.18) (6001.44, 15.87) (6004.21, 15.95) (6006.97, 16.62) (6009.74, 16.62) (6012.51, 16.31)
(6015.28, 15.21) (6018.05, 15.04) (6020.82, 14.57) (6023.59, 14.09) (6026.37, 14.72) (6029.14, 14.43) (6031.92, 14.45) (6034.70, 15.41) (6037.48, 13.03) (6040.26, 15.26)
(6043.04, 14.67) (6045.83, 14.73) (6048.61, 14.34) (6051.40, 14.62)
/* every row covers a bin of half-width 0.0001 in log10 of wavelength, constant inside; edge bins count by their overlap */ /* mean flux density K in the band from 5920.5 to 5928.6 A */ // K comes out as 14.3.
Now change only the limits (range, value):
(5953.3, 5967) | 12.6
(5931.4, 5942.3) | 14.6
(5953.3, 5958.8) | 13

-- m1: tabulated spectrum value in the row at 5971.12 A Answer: 13.93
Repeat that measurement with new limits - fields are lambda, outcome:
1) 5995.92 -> 15.66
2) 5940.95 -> 14.21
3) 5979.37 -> 14.36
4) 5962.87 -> 12.18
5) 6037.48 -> 13.03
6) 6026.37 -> 14.72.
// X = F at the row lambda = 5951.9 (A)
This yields 14.2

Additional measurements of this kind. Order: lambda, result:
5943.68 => 13.87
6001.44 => 15.87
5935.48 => 14.87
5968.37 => 14.05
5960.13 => 12.12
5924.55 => 13.94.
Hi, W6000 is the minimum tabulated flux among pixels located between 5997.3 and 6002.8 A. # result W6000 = 15.18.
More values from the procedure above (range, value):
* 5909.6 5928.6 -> 13.23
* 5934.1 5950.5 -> 13.62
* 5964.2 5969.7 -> 12.49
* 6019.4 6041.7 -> 13.03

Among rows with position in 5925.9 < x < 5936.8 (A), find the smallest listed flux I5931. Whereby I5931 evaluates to 14.11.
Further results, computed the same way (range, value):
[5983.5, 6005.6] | 14.37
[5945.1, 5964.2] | 12.12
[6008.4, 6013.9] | 16.31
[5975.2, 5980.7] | 14.36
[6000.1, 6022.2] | 14.57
